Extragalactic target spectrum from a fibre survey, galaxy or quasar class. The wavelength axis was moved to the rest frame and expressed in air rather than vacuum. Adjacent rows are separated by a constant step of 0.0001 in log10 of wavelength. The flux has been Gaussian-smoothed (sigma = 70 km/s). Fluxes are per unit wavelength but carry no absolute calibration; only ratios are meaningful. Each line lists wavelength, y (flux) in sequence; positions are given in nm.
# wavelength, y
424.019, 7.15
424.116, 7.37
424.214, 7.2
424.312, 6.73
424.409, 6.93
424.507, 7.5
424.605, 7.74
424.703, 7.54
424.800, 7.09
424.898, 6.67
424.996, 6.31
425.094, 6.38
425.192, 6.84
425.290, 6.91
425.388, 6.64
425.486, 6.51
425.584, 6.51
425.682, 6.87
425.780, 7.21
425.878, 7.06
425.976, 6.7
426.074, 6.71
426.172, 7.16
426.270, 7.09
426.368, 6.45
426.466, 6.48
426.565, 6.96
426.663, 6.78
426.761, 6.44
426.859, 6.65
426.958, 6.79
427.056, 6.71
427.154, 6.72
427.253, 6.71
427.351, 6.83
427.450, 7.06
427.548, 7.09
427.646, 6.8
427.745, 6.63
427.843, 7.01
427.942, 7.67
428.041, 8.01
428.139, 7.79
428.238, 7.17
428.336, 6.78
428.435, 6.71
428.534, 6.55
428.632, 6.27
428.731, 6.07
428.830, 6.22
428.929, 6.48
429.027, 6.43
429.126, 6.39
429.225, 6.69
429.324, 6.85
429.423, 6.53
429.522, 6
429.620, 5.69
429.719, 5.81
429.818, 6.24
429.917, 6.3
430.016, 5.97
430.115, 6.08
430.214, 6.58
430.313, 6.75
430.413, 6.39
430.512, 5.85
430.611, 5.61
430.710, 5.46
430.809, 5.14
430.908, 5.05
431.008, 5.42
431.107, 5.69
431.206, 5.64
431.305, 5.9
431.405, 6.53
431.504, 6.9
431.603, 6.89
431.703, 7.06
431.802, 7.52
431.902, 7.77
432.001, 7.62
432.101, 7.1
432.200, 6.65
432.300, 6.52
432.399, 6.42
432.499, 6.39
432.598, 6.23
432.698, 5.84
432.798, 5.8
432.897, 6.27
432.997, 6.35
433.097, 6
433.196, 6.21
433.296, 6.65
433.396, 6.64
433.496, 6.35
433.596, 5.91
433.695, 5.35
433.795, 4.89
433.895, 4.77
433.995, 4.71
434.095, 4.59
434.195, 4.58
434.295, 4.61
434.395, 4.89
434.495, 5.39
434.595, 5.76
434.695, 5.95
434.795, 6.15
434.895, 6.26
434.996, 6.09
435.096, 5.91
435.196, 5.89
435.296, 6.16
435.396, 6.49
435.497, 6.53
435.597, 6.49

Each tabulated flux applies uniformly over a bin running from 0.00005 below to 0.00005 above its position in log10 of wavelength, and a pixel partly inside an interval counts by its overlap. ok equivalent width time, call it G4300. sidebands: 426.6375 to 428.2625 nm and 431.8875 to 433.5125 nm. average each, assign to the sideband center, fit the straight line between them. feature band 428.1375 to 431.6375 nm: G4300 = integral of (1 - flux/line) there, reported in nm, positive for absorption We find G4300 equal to 0.28 nm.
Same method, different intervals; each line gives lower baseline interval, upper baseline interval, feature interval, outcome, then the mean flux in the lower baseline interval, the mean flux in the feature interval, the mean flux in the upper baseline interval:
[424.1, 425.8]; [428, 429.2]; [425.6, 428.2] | -0.043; 6.93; 6.93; 6.73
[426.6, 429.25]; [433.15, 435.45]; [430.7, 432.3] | -0.072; 6.8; 6.42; 5.66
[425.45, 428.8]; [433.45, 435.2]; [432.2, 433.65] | -0.142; 6.85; 6.27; 5.43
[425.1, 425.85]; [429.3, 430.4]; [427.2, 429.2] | -0.121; 6.77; 6.83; 6.24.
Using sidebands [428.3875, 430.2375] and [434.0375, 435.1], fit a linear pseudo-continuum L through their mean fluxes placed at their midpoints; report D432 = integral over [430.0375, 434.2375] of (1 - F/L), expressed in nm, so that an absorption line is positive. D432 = -0.183 nm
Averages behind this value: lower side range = 6.31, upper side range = 5.45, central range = 6.1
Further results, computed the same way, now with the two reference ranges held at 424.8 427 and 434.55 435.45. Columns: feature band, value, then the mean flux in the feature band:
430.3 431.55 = 0.104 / 5.84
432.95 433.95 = 0.046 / 5.91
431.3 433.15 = -0.105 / 6.64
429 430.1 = 0.037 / 6.25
